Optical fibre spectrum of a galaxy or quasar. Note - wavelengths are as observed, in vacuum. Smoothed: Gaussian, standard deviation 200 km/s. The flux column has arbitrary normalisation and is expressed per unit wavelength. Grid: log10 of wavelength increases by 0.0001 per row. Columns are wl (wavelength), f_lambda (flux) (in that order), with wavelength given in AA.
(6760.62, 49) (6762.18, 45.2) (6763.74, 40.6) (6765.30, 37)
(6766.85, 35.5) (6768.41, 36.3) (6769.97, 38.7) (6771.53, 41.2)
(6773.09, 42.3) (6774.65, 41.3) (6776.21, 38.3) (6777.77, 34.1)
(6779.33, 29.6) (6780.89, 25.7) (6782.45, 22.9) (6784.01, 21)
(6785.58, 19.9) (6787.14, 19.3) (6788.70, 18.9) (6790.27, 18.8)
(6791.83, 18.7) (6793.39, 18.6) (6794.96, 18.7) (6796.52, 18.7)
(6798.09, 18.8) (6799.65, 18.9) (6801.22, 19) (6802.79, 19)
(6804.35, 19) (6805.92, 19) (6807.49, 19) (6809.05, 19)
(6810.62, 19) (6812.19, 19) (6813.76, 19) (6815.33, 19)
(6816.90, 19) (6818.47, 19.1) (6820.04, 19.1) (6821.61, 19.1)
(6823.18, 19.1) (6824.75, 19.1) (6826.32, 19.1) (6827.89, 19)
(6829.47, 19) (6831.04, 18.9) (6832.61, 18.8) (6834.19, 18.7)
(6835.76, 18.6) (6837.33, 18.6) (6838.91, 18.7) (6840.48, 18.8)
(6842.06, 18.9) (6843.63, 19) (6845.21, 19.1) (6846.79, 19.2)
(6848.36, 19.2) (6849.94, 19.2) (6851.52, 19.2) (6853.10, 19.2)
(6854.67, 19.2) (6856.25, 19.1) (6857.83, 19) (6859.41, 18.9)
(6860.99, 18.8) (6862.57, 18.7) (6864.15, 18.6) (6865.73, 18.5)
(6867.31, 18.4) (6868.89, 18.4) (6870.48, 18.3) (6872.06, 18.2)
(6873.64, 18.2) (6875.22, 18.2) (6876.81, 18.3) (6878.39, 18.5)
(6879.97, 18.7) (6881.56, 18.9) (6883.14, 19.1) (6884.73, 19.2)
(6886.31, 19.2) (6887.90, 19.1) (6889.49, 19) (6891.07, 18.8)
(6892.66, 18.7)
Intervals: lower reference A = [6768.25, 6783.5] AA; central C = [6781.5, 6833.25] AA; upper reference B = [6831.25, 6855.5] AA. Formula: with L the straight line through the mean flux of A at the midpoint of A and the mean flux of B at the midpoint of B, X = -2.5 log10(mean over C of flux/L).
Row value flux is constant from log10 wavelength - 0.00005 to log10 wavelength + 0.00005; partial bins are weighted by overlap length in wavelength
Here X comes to 0.37 mag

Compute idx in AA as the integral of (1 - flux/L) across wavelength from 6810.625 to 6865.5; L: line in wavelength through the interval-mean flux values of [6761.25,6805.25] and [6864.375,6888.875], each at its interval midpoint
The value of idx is 8.2 AA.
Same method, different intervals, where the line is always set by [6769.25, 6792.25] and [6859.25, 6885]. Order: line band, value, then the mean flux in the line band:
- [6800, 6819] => 4.9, 19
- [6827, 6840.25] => 2.4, 18.8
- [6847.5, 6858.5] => 0.8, 19.2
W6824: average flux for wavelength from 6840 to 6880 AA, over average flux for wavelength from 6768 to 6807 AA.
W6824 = 0.7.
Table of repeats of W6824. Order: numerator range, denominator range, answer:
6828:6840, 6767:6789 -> 0.60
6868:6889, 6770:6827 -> 0.82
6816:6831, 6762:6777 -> 0.48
